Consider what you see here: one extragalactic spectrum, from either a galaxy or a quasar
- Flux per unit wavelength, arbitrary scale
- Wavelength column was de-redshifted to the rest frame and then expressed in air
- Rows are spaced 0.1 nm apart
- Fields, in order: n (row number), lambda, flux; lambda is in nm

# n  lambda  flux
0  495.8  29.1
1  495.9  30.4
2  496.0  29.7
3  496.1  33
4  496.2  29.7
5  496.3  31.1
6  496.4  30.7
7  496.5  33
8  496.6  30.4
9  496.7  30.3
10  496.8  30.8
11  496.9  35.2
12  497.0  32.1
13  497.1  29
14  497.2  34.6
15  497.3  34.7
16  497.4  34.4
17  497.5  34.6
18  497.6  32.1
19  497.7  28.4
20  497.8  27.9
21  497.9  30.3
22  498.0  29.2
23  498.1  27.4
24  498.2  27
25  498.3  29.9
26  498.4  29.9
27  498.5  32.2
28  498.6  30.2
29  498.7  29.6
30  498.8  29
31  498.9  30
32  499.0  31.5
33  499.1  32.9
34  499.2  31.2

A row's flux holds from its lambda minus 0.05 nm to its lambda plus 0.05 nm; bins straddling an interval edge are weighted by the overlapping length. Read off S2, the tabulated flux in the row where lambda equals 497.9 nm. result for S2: 30.3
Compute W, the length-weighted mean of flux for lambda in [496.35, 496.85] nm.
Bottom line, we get 31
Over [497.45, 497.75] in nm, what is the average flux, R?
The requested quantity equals 31.7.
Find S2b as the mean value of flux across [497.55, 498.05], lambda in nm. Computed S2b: 29.6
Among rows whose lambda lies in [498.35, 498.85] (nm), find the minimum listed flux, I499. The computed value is 29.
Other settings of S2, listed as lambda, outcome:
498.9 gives 30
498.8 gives 29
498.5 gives 32.2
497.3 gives 34.7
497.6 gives 32.1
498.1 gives 27.4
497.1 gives 29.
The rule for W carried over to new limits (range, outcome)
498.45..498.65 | 31.2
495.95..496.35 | 30.9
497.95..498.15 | 28.3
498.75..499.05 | 30.2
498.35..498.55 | 31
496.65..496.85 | 30.6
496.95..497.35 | 32.6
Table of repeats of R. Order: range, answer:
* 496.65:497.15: 31.5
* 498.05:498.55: 29.3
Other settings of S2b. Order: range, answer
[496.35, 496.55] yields 31.8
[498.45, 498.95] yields 30.2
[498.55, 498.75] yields 29.9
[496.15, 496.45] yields 30.5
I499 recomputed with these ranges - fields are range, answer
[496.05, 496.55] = 29.7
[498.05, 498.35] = 27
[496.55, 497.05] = 30.3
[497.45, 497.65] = 32.1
